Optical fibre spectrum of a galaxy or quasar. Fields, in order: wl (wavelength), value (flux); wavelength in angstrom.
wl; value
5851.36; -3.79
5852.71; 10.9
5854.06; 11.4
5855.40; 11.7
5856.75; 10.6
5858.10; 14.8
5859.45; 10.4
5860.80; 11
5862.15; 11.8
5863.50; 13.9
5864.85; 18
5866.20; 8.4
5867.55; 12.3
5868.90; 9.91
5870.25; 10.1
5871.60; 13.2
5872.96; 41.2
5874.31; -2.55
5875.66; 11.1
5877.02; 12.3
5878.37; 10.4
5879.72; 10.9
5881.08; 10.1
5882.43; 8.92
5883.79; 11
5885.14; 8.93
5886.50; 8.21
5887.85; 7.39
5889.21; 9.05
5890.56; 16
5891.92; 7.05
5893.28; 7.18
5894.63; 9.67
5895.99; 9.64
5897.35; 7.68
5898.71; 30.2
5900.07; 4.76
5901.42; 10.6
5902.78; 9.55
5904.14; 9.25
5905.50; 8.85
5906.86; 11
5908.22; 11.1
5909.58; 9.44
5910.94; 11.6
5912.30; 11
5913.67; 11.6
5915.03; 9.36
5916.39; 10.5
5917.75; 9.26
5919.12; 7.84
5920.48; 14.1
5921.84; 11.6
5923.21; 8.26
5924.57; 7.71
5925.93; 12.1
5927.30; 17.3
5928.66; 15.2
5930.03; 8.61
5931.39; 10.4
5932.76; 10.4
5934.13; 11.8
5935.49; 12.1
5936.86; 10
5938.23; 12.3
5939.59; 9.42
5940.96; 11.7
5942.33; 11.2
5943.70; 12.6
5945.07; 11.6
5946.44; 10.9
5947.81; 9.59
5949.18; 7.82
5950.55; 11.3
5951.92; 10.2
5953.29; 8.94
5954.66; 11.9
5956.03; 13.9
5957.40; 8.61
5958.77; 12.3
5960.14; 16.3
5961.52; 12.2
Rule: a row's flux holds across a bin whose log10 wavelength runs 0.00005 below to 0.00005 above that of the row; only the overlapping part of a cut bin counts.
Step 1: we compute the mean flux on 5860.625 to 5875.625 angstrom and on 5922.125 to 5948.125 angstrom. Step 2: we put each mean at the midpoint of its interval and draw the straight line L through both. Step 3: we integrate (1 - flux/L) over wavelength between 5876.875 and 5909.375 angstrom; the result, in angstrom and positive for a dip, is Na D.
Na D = 5.7 angstrom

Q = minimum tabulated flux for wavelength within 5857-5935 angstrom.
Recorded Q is -2.55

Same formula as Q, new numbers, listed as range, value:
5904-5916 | 8.85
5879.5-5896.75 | 7.05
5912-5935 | 7.71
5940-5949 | 9.59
